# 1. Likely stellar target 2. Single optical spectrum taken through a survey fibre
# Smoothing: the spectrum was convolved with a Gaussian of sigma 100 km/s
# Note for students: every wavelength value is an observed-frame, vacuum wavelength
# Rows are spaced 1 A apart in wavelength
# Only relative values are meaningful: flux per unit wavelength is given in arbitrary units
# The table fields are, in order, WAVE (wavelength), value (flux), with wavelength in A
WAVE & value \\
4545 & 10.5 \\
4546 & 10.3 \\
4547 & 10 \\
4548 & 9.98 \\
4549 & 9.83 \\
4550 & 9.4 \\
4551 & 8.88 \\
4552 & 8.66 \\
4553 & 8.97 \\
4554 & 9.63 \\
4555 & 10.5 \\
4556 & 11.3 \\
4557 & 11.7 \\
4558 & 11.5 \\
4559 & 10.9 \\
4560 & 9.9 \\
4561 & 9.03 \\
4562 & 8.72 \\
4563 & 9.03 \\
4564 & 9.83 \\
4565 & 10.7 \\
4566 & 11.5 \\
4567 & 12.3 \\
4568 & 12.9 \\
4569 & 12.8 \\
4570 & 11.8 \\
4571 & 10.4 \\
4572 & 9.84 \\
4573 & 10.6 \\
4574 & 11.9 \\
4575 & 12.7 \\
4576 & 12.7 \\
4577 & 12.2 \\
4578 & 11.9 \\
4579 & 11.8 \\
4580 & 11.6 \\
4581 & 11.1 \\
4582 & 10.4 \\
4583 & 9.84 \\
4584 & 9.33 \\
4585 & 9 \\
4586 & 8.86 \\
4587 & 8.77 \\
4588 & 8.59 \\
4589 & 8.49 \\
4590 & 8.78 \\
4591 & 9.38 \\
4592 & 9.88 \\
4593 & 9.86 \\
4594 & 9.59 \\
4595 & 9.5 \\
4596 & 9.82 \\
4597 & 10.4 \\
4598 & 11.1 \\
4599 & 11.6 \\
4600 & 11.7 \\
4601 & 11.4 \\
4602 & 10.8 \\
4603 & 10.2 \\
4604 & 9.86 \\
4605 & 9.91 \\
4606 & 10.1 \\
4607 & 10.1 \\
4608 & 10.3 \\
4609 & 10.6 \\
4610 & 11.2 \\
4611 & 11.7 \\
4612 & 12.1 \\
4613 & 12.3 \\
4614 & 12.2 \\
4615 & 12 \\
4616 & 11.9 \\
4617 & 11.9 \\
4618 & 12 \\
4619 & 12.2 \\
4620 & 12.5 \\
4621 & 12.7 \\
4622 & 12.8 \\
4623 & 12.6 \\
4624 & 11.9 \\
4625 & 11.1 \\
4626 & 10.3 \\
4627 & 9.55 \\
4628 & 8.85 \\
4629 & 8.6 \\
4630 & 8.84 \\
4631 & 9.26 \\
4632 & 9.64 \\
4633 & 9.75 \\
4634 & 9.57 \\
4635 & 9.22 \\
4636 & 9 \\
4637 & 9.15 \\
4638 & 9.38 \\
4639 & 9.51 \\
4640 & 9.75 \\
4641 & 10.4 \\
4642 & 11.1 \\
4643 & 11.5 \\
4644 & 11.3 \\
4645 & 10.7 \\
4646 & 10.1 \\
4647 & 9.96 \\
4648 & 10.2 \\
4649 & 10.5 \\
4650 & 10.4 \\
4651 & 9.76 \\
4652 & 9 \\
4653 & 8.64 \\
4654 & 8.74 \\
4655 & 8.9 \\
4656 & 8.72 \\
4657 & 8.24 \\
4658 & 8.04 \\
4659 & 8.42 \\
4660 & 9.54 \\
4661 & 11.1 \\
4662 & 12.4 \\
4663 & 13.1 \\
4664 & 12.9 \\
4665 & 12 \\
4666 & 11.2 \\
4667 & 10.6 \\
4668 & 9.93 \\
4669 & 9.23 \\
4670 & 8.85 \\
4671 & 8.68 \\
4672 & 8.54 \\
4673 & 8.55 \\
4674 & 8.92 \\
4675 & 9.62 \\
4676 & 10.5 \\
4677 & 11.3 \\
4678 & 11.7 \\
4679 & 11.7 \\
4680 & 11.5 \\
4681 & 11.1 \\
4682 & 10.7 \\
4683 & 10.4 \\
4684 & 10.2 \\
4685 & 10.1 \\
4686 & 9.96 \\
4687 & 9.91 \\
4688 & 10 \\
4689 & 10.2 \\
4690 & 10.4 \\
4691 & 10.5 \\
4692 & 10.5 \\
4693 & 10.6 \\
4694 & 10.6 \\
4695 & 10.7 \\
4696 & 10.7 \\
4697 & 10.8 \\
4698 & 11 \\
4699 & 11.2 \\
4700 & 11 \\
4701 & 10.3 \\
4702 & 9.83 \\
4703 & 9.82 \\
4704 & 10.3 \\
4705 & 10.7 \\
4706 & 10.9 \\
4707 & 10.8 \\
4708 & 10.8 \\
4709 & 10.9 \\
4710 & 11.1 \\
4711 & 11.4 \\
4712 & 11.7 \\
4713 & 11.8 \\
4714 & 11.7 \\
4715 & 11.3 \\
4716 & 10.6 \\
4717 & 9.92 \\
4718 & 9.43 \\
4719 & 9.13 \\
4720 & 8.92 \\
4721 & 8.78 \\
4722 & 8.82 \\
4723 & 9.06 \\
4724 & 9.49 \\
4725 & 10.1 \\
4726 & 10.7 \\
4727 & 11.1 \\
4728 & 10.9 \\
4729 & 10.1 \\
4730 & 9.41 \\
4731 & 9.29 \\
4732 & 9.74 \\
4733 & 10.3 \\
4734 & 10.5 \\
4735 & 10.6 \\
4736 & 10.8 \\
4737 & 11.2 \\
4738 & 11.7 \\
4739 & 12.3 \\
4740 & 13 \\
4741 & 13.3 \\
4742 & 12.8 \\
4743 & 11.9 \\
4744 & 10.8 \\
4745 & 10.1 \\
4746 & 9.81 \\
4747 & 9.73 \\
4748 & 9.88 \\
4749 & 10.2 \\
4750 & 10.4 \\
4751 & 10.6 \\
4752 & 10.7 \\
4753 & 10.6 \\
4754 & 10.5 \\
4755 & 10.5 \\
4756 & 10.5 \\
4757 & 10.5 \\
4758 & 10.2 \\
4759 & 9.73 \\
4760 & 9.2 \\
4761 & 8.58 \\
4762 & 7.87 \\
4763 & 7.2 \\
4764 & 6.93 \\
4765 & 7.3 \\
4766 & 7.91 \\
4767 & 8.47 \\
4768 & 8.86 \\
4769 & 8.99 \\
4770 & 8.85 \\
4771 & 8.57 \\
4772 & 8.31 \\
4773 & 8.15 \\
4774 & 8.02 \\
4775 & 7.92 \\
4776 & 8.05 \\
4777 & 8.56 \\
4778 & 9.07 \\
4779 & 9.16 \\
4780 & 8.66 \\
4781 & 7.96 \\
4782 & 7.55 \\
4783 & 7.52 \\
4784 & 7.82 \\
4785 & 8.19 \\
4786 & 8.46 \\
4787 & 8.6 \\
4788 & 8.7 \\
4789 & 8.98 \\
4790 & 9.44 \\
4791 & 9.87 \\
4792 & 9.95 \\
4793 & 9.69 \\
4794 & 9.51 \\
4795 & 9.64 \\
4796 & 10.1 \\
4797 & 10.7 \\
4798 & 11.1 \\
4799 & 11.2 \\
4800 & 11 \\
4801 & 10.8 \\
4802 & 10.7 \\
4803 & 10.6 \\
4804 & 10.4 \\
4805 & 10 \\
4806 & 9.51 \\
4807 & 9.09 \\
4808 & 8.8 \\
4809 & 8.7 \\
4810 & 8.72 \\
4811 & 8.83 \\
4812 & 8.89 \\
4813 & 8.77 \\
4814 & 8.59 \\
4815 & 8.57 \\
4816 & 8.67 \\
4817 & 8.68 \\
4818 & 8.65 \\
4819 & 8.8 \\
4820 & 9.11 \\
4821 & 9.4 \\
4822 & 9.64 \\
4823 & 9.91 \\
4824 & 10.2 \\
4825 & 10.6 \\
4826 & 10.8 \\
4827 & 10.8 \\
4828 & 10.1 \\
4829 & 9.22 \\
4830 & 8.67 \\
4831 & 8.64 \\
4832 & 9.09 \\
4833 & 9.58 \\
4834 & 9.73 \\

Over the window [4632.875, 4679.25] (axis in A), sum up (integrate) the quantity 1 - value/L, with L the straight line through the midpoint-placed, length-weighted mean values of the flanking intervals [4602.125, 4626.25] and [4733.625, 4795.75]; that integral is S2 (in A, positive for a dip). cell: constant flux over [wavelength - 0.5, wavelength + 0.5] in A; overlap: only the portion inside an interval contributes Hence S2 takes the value 3.8 A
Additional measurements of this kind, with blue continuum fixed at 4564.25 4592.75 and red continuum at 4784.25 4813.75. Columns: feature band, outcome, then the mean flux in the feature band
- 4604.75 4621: -1.5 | 11.5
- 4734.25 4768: -1.1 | 10.2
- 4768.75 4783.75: 2.1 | 8.34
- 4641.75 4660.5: 1.2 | 9.65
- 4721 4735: 0.0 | 9.94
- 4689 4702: -0.7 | 10.6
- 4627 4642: 1.4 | 9.42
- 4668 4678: 0.7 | 9.5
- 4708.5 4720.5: -0.8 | 10.7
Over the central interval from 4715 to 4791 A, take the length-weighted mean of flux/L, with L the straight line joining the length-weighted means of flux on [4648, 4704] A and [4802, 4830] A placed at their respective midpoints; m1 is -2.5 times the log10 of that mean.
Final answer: 0.024 mag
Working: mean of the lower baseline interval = 10.2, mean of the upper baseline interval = 9.42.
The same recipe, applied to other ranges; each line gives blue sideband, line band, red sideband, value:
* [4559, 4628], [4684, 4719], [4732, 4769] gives -0.03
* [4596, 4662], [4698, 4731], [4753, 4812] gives -0.07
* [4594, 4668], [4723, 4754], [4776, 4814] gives -0.10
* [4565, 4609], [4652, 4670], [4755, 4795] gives -0.02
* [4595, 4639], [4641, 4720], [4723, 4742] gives 0.04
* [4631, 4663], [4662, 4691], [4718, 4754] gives -0.05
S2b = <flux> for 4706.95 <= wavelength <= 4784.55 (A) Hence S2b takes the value 9.81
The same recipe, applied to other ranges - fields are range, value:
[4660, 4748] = 10.6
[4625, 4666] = 9.93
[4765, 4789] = 8.35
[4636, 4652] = 10.2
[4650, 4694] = 10.1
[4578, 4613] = 10.3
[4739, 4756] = 11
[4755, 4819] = 9.03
